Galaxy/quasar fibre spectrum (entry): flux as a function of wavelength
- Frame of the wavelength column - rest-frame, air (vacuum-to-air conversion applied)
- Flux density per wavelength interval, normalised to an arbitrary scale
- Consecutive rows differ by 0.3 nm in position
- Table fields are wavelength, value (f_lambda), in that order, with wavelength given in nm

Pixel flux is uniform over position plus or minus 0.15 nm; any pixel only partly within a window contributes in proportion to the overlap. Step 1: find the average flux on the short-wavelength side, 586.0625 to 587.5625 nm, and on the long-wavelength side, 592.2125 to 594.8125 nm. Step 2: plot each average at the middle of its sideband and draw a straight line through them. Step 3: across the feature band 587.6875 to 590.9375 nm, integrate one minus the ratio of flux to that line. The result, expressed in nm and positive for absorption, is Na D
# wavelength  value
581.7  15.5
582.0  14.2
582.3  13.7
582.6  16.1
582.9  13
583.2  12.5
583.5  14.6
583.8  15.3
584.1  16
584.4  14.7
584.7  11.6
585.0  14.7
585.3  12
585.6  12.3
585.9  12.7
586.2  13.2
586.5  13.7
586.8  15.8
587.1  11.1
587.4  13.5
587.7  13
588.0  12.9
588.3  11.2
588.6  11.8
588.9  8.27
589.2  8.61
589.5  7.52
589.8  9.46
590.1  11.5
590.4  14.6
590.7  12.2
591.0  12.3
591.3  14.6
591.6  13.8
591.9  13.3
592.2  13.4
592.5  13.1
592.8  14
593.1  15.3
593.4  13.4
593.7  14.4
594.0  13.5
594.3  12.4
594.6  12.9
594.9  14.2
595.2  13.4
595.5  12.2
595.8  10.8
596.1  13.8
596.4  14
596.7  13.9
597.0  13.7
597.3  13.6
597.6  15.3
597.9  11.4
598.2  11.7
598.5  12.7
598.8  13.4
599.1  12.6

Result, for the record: 0.62 nm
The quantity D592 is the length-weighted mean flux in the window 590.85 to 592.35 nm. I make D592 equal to 13.5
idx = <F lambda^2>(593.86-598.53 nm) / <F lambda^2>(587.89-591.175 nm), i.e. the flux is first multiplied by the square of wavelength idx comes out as 1.22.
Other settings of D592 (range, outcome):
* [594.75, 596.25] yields 12.9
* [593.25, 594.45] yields 13.4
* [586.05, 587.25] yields 13.5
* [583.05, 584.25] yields 14.6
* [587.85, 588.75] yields 12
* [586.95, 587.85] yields 12.5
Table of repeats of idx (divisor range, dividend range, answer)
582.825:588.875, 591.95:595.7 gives 1.05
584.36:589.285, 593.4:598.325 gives 1.10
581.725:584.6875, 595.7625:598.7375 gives 0.96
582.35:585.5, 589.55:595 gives 0.96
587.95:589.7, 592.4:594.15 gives 1.44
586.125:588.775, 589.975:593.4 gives 1.06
